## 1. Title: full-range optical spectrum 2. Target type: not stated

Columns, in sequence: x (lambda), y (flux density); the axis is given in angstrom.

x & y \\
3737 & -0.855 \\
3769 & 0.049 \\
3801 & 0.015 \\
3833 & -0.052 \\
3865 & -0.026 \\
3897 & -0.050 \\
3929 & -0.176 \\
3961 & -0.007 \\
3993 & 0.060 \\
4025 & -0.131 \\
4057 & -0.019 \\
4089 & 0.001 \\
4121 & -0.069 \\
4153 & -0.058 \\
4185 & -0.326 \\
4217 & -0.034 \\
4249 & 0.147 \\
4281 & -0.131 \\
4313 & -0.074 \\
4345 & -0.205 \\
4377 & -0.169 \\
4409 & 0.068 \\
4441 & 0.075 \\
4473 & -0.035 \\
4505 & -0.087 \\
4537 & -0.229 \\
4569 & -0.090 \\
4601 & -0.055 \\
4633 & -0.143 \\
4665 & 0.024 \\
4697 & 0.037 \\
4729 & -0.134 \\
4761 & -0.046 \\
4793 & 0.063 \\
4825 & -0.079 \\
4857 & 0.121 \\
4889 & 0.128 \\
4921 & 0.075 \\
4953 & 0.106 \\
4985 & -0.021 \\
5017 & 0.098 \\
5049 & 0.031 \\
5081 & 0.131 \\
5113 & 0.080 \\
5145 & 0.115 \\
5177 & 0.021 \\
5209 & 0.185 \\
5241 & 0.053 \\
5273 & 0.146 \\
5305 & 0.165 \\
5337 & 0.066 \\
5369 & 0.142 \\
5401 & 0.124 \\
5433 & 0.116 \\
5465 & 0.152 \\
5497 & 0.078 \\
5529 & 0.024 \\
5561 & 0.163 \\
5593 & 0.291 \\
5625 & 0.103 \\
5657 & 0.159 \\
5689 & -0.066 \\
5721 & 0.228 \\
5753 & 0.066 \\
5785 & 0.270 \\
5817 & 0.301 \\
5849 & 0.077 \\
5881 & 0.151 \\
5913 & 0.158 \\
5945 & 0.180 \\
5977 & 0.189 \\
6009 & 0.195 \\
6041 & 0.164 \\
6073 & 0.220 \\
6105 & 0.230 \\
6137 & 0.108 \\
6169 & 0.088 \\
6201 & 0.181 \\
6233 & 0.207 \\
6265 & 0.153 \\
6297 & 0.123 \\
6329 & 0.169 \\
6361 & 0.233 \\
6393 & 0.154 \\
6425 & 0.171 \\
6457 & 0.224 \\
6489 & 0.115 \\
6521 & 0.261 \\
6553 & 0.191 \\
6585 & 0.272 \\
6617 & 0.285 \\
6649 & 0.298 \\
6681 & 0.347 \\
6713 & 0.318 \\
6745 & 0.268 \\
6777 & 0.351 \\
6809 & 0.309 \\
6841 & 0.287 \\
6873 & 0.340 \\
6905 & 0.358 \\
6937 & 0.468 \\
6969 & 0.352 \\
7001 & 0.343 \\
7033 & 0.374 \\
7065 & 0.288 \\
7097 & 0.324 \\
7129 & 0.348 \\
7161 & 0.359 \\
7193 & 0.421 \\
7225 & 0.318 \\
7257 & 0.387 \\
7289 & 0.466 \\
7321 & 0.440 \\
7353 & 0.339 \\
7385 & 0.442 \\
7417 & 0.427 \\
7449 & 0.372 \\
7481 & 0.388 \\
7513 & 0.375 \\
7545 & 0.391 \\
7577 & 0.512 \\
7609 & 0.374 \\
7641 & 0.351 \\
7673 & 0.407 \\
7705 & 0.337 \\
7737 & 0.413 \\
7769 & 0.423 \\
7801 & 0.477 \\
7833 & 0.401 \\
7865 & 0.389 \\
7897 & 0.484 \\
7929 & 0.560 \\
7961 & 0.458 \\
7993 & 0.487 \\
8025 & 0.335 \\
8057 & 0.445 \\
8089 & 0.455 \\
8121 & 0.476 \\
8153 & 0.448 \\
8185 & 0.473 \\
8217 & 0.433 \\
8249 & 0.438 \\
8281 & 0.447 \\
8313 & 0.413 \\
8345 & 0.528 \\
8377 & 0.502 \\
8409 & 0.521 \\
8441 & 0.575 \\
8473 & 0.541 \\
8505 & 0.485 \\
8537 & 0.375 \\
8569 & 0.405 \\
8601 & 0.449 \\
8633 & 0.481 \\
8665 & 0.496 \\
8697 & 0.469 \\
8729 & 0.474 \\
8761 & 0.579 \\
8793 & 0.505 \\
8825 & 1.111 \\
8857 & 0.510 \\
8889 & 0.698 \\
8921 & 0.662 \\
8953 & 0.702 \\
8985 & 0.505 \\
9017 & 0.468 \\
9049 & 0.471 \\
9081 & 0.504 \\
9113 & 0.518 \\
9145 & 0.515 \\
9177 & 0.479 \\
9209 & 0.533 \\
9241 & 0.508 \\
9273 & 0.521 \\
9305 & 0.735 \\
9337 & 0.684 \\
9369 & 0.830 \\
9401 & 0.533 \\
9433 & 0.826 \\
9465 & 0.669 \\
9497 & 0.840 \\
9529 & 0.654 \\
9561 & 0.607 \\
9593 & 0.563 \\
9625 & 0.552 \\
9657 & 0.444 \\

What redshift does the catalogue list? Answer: 0.65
